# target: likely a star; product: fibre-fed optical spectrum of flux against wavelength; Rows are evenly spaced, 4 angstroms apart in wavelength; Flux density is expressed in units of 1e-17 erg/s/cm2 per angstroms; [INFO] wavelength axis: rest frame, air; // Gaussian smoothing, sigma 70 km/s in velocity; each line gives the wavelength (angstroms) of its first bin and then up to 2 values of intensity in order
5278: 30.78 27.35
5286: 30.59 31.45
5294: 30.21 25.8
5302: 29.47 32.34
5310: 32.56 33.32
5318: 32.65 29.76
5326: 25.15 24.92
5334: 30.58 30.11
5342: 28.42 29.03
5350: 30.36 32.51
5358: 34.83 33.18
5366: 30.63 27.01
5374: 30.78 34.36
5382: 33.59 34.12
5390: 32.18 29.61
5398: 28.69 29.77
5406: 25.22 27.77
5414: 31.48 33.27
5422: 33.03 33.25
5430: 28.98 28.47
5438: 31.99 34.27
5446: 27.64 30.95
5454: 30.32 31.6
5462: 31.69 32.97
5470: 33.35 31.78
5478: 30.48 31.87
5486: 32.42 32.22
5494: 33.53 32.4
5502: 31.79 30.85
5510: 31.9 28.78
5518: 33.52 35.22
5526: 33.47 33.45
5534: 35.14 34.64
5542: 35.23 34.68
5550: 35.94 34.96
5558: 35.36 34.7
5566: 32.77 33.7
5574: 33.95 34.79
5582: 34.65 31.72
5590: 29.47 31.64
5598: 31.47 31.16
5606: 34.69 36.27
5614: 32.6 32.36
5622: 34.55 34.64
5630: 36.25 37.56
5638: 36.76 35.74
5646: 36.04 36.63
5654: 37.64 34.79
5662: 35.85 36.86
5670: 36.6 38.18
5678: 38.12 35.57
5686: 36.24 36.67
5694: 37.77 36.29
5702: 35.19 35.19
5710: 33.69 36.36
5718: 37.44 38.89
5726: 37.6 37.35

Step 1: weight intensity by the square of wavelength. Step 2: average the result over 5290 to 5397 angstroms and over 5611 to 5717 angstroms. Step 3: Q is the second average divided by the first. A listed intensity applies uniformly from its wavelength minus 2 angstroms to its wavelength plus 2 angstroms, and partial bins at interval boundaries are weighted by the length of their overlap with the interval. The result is 1.32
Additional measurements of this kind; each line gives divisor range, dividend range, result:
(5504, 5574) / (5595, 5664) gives 1.07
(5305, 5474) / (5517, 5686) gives 1.22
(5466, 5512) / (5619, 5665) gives 1.18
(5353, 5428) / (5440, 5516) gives 1.04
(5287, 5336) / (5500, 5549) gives 1.21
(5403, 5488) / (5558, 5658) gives 1.17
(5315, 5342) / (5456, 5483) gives 1.16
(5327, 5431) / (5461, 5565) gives 1.14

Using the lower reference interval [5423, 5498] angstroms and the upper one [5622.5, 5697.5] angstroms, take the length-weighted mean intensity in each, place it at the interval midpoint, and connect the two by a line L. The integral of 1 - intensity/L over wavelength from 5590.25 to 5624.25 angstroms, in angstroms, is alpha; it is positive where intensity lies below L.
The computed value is 2.2 angstroms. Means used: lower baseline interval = 31.6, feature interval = 32.9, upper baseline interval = 36.5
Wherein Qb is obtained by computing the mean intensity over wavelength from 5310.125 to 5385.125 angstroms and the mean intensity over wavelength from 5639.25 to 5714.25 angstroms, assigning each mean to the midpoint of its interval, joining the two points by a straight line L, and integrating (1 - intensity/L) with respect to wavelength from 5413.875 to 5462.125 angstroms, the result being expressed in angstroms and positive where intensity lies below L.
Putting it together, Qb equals 1.4 angstroms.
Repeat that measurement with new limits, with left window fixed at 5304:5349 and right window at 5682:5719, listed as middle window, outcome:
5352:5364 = -1.2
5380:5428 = 0.3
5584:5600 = 1.5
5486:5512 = 0.5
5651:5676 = -0.9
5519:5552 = -1.3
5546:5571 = -0.7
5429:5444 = 0.3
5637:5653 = -0.6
